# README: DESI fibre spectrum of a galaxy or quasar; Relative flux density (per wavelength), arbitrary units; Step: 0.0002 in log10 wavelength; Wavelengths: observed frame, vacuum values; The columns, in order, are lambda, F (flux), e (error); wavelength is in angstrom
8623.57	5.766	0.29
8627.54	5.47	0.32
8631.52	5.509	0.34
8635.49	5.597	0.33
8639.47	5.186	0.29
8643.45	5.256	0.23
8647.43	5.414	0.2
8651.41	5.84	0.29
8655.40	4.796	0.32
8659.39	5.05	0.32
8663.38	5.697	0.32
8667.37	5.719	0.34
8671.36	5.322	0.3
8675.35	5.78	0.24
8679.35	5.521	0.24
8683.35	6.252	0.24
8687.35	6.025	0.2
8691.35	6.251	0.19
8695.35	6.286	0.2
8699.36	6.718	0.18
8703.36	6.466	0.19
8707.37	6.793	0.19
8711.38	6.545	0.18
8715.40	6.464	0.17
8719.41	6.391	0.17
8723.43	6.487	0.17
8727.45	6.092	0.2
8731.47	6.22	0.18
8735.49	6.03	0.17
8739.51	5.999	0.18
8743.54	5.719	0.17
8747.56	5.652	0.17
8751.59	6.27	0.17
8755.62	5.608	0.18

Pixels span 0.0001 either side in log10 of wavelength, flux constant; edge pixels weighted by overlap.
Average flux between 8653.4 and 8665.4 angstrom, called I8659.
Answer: 5.18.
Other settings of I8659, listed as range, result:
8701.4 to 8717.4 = 6.56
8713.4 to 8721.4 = 6.43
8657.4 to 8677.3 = 5.51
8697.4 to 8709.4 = 6.66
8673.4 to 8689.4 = 5.89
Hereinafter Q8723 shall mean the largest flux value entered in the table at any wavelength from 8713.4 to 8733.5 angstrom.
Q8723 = 6.487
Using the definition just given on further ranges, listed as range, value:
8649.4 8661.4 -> 5.84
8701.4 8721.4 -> 6.793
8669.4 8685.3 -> 6.252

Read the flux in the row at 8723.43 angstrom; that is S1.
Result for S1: 6.487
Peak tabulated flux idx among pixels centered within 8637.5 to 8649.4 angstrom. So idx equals 5.414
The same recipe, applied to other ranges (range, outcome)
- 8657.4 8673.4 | 5.719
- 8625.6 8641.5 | 5.597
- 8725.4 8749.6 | 6.22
